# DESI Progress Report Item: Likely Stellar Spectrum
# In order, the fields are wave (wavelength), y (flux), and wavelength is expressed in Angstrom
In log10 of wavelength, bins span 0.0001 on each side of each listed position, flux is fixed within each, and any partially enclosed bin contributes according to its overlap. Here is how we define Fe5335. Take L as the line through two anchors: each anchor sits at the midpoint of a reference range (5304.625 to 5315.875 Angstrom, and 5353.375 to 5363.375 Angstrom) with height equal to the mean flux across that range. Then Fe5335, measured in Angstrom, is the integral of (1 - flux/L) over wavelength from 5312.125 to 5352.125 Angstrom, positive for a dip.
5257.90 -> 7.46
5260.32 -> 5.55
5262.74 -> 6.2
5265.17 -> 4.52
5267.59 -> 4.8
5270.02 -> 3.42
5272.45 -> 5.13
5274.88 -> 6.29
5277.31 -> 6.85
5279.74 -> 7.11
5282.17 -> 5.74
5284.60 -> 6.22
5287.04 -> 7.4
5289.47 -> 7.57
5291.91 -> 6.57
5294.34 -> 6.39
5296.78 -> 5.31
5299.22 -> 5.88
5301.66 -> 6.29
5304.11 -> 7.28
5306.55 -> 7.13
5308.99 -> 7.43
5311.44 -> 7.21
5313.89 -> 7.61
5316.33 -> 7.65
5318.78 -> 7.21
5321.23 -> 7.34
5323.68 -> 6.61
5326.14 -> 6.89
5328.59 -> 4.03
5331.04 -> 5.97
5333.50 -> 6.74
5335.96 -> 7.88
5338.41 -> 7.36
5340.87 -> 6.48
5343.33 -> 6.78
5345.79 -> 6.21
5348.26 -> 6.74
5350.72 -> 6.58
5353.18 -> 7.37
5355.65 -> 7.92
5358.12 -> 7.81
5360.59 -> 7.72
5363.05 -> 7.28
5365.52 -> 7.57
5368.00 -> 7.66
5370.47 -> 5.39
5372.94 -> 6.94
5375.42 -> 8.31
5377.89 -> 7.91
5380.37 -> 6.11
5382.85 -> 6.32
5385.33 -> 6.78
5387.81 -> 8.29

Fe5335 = 4.0 Angstrom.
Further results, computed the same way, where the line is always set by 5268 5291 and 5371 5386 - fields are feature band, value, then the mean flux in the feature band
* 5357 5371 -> -0.9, 7.33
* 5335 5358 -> -1.2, 7.06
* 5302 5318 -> -2.3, 7.32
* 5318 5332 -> 0.5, 6.32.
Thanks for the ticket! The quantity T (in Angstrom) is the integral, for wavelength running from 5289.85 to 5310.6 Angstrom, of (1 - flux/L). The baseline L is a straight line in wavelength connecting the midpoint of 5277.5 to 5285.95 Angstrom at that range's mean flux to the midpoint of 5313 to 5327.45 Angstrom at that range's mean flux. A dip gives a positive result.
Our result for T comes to 0.6 Angstrom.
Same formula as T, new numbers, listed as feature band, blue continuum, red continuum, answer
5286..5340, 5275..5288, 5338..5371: 0.1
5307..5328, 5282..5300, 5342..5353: -1.9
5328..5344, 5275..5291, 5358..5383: 1.1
